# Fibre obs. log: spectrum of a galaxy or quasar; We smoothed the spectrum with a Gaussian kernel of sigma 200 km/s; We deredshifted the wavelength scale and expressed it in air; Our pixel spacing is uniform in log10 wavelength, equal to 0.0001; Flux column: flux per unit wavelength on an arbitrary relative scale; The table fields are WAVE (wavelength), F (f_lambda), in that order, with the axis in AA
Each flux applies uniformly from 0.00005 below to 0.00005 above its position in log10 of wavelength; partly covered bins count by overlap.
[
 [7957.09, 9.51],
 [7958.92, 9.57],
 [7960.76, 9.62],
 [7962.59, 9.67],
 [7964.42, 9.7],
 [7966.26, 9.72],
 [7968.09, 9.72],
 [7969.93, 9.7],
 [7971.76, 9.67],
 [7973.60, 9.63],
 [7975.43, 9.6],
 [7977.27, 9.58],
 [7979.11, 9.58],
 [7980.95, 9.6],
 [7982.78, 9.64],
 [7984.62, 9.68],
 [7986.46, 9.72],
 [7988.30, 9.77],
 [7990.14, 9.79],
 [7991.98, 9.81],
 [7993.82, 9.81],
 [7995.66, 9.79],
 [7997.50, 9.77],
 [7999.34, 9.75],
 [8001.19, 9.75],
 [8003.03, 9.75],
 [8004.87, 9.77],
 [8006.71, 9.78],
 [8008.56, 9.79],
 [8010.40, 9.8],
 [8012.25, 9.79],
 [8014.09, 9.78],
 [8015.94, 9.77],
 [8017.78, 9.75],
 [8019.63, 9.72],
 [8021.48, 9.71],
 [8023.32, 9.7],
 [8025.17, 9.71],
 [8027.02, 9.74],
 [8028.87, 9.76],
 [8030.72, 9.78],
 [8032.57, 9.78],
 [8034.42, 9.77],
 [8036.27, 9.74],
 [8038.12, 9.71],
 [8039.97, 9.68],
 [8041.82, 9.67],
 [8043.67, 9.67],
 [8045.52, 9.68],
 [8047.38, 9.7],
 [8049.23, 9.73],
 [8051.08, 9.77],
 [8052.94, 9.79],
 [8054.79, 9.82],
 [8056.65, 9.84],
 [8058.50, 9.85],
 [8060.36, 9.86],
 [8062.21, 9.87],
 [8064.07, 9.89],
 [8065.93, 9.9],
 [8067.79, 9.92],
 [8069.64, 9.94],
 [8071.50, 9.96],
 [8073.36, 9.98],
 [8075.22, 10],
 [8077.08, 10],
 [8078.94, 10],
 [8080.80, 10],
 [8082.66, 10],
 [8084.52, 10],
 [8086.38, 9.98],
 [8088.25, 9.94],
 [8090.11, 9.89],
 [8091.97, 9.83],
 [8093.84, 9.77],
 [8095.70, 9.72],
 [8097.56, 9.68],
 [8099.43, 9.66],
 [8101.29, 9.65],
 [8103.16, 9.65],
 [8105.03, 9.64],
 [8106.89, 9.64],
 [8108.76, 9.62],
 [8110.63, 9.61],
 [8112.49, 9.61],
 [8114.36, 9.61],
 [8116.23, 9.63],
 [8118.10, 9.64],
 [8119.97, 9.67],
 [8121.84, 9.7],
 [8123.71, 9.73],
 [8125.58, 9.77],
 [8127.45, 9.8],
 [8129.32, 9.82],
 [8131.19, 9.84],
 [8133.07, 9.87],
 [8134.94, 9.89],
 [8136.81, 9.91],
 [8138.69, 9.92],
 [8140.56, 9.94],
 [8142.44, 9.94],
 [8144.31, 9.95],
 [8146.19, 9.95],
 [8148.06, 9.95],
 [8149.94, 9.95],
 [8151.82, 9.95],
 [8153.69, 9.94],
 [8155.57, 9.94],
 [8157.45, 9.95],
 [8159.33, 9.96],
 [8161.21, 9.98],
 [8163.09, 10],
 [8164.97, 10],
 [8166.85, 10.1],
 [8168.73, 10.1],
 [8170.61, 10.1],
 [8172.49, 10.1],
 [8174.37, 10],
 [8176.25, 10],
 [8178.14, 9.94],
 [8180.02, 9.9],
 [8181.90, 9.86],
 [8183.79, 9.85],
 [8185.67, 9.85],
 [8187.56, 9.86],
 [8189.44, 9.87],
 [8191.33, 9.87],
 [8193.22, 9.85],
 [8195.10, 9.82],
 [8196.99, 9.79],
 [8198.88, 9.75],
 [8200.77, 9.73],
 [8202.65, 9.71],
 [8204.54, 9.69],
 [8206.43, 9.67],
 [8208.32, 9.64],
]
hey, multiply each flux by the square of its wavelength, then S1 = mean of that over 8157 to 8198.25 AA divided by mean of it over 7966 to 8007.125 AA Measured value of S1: 1.07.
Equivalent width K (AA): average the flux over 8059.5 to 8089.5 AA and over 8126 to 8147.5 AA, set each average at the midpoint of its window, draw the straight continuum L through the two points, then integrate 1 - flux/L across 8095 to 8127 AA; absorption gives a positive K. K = 0.8 AA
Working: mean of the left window 9.95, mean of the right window 9.89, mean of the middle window 9.66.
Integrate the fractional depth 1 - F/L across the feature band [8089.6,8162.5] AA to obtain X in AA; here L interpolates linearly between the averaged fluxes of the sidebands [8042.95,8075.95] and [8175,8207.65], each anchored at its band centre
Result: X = 0.2 AA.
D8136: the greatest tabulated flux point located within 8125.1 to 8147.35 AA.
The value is 9.95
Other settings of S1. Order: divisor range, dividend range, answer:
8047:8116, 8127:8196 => 1.03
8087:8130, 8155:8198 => 1.04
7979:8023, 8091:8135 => 1.02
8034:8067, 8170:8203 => 1.05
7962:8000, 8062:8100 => 1.05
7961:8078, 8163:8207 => 1.06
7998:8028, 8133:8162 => 1.05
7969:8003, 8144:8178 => 1.08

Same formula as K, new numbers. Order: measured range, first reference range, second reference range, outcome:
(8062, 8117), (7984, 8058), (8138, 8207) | 0.0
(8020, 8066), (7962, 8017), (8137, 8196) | 0.1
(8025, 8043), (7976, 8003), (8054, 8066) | 0.1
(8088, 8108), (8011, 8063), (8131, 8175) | 0.3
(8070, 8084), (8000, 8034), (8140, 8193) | -0.2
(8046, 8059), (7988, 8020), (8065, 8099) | 0.1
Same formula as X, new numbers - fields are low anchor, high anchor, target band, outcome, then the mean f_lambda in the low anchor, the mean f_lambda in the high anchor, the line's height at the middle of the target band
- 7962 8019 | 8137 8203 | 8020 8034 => 0.0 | 9.72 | 9.93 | 9.77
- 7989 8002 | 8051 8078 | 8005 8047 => 0.4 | 9.78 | 9.89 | 9.83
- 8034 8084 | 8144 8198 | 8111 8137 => 0.4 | 9.85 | 9.94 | 9.9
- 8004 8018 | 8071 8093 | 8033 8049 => 0.2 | 9.78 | 9.96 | 9.86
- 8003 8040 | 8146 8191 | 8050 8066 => -0.1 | 9.75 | 9.96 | 9.81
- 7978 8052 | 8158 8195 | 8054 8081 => -0.3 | 9.74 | 9.95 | 9.81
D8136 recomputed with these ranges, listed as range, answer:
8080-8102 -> 10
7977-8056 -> 9.82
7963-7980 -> 9.72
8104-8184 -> 10.1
